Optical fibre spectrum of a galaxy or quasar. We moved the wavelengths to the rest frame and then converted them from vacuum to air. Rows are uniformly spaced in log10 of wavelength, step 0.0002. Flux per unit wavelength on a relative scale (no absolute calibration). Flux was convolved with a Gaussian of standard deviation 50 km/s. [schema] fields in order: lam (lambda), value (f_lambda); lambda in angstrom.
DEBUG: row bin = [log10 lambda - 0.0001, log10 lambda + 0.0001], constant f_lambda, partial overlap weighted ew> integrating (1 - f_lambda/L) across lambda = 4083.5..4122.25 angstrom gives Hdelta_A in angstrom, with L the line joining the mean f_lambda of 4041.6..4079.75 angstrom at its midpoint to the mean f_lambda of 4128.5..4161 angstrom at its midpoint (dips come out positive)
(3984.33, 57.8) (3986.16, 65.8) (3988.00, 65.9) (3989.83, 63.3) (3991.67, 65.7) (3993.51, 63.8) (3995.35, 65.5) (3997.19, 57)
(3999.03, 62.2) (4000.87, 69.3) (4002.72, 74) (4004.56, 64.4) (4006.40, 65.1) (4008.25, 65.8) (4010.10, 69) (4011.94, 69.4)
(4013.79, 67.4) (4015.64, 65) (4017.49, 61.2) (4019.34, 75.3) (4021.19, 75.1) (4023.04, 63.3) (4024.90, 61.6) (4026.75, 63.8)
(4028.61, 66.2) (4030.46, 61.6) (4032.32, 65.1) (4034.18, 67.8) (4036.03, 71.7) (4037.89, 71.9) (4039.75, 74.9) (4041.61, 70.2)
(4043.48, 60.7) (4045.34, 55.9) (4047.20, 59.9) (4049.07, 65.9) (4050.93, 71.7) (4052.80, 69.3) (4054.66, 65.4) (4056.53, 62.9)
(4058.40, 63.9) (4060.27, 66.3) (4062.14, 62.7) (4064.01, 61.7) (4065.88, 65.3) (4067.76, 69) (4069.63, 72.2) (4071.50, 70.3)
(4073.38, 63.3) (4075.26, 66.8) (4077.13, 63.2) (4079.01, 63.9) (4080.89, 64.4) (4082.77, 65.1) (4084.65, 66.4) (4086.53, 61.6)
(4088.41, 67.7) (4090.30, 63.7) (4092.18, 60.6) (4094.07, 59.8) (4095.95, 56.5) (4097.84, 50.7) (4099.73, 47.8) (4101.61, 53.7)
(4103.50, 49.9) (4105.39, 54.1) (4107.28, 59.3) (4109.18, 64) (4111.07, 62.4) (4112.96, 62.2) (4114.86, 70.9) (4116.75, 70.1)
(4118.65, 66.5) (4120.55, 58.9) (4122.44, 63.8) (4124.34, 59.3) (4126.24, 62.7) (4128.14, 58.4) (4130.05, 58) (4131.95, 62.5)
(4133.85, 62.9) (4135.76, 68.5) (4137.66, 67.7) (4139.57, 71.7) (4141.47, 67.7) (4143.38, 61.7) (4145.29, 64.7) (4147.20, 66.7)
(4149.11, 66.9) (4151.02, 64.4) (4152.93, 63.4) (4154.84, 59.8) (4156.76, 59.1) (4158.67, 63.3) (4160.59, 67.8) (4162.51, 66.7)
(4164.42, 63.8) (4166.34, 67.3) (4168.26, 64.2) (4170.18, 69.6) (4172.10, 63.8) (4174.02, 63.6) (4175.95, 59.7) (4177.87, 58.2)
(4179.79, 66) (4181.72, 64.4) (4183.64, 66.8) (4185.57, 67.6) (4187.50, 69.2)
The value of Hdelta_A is 2.6 angstrom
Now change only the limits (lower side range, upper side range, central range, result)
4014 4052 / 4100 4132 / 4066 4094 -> -0.97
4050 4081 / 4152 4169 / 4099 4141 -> 1.98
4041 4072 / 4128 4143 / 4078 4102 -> 1.80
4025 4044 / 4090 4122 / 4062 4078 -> -0.72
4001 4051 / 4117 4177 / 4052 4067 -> 0.30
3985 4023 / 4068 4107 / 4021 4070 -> -1.64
